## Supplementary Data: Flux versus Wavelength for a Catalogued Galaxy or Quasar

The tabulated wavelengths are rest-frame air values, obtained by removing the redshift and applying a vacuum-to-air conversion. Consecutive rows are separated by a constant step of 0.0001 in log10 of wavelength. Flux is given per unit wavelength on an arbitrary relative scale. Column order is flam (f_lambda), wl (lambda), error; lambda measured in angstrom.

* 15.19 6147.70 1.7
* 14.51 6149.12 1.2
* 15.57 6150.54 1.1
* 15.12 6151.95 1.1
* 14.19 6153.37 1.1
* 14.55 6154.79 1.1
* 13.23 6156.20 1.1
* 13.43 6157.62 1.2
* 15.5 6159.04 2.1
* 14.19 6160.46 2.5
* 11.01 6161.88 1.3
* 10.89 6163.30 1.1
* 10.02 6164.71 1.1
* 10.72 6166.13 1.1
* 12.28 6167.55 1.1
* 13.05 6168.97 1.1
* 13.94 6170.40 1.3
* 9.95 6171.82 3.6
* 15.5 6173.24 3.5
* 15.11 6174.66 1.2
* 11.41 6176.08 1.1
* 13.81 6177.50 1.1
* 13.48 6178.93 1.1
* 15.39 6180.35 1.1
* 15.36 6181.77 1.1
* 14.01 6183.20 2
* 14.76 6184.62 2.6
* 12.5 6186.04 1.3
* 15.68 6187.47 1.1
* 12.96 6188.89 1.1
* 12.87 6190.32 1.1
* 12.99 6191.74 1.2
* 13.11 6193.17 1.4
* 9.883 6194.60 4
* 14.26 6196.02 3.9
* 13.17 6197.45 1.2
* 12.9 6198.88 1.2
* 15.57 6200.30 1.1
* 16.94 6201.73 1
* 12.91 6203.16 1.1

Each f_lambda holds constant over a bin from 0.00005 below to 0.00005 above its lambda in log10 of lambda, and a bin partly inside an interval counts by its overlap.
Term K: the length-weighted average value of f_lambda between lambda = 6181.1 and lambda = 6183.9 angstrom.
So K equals 14.6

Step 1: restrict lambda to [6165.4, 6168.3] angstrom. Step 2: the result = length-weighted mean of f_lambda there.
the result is 11.5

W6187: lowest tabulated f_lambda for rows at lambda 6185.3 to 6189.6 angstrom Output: 12.5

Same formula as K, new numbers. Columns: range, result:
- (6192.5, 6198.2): 12.6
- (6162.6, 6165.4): 10.5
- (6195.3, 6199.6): 13.5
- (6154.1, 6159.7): 14.2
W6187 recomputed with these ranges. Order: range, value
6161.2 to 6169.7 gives 10.02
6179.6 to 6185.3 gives 14.01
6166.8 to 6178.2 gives 9.95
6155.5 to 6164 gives 10.89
